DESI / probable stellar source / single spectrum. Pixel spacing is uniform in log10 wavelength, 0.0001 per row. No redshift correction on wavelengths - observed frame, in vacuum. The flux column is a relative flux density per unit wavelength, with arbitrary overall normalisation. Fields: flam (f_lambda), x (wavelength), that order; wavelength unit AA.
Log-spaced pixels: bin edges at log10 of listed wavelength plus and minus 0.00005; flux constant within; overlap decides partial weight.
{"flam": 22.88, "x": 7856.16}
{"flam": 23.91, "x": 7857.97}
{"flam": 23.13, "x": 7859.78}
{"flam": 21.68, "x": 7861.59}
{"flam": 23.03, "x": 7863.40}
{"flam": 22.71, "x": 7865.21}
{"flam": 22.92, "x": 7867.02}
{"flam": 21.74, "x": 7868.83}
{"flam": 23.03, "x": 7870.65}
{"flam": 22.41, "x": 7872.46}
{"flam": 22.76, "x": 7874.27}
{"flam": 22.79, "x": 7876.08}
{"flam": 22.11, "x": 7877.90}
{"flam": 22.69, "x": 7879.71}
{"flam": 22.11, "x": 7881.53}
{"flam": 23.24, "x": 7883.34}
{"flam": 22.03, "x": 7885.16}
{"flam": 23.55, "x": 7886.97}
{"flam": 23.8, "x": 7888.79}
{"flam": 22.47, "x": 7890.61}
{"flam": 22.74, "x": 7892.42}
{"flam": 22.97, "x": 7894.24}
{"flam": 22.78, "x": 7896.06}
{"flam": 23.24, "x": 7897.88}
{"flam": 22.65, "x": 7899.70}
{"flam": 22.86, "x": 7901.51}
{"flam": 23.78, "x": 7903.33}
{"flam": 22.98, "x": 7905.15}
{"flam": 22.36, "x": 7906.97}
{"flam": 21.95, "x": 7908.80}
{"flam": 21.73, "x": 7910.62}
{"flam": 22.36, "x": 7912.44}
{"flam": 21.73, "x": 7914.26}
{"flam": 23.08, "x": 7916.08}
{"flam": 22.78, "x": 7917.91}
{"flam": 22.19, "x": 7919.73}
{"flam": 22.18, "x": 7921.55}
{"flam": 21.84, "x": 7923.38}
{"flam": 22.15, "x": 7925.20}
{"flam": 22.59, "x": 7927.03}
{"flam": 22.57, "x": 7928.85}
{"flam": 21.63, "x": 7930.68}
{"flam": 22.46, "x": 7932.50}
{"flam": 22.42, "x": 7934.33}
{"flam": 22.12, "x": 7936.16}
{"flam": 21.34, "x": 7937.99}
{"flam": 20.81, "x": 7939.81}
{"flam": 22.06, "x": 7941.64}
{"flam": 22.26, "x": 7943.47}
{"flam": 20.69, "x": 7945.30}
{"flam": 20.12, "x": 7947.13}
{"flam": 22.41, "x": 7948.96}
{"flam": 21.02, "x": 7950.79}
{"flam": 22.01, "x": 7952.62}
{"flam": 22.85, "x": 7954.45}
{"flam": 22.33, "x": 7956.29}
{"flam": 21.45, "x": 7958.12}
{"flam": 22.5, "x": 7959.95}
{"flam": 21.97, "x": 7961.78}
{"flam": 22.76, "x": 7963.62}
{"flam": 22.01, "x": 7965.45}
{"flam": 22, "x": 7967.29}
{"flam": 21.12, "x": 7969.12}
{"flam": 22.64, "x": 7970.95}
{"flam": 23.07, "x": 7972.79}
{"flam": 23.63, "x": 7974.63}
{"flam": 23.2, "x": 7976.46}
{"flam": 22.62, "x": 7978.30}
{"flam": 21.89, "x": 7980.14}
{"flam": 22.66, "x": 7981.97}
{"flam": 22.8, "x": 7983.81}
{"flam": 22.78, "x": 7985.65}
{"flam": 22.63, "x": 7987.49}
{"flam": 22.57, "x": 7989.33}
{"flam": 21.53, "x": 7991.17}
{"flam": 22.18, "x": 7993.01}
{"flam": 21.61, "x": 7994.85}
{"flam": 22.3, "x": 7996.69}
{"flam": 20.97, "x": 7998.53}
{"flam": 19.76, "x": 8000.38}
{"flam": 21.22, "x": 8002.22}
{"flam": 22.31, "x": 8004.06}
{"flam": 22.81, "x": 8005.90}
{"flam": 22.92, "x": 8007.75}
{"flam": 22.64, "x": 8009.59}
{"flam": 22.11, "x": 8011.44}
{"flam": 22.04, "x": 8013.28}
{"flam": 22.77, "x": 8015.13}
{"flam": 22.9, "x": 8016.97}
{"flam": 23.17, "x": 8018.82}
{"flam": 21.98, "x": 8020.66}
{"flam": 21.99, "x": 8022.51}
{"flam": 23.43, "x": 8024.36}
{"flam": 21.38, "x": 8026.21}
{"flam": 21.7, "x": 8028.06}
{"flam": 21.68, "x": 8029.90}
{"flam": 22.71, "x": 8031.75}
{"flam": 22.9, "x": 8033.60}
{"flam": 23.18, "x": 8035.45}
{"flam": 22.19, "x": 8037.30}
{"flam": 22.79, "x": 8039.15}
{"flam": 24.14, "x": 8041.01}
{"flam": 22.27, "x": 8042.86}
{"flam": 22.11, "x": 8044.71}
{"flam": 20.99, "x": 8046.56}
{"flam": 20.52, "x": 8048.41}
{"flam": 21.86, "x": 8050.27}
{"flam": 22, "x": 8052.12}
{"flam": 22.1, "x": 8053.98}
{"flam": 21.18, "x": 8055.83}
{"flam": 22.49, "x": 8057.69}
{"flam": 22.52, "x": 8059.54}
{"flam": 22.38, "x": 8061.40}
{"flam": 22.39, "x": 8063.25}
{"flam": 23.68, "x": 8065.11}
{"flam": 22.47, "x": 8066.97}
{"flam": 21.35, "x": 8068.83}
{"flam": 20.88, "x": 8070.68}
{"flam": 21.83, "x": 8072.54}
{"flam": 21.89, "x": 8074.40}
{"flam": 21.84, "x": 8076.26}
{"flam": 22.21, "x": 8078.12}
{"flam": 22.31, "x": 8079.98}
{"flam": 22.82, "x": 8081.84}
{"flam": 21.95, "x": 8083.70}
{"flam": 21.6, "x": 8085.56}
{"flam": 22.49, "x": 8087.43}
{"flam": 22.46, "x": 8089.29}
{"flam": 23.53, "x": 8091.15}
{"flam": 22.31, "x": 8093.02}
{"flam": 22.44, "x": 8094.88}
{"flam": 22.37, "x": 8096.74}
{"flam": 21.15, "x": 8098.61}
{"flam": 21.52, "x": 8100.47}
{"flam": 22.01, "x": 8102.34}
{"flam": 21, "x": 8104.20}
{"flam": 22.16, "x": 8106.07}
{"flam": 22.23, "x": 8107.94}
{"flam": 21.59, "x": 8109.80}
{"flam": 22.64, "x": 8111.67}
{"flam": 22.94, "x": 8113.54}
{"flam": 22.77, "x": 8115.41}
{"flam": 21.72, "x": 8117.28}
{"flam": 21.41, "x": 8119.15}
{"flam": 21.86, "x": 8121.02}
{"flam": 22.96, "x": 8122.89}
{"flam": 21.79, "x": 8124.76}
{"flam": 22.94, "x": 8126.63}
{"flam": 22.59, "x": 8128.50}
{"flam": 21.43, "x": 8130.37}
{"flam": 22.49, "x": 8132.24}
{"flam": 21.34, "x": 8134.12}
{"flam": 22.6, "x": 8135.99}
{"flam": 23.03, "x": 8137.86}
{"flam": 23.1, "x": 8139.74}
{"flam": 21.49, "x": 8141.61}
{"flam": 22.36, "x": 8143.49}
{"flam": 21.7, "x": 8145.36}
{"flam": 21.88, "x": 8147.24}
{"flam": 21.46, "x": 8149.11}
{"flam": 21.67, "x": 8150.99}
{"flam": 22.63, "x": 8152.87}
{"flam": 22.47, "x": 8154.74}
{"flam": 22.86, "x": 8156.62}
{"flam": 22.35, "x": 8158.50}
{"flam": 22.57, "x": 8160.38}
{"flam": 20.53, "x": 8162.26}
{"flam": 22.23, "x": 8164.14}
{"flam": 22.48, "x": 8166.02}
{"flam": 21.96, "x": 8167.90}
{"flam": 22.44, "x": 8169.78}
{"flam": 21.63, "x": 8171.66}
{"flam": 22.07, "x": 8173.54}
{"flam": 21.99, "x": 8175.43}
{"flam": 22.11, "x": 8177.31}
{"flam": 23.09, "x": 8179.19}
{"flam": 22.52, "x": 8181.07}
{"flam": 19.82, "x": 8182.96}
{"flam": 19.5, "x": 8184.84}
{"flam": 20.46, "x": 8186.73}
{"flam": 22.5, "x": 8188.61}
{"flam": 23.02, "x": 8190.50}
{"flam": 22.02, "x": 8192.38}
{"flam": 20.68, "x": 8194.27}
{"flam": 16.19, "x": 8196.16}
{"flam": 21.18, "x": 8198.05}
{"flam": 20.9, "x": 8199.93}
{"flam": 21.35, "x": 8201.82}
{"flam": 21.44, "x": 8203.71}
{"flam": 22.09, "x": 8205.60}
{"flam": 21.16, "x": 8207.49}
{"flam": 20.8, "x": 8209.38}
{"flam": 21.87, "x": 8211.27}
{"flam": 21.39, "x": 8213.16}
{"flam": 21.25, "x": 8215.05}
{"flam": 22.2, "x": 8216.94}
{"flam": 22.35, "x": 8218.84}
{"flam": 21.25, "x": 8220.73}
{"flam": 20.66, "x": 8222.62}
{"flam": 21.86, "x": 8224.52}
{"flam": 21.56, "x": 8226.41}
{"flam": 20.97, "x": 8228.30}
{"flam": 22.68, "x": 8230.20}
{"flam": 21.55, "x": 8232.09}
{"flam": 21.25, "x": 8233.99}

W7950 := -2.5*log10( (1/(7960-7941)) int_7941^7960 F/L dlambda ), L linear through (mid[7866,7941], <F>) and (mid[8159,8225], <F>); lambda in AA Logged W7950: 0.03 mag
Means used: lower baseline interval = 22.5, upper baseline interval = 21.5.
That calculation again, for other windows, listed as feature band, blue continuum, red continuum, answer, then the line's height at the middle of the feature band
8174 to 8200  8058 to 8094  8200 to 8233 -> 0.03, 21.7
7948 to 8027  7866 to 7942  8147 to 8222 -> 0.00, 22.2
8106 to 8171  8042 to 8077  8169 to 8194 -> -0.02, 21.8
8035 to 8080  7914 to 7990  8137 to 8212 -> -0.01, 22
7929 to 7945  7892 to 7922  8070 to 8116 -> 0.03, 22.5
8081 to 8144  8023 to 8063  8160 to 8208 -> -0.02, 21.8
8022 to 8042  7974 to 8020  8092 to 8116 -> -0.02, 22.2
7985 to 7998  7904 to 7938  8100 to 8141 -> 0.00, 22.2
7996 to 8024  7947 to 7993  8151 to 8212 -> 0.00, 22.2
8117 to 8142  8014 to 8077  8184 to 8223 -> -0.03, 21.7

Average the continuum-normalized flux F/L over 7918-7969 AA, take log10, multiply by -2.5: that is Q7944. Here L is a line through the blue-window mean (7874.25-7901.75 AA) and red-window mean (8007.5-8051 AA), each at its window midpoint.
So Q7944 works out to 0.032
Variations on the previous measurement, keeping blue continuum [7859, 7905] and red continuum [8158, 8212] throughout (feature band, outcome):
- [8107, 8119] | -0.023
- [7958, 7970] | 0.020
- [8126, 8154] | -0.025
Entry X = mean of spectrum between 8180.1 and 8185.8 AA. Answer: 20.6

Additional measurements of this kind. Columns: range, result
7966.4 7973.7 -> 22.2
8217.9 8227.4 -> 21.6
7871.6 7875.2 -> 22.6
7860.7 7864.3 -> 22.4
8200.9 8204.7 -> 21.4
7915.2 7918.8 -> 22.9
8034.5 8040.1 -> 22.7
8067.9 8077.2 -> 21.6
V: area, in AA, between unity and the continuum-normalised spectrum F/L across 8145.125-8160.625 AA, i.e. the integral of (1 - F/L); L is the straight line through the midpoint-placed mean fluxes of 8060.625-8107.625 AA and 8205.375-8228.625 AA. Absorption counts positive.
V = -0.3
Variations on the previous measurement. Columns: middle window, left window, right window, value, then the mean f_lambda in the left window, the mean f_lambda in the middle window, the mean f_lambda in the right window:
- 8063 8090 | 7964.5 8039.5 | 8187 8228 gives -0.2 AA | 22.3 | 22.1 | 21.3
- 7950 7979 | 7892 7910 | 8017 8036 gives 0.4 AA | 22.8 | 22.3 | 22.4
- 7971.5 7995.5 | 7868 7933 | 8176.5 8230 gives -0.4 AA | 22.6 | 22.6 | 21.3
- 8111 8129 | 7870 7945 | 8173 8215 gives -0.6 AA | 22.5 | 22.3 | 21.3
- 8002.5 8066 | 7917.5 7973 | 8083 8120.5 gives -0.8 AA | 22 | 22.3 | 22.1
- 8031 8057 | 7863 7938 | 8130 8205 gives -0.1 AA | 22.6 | 22.2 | 21.7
